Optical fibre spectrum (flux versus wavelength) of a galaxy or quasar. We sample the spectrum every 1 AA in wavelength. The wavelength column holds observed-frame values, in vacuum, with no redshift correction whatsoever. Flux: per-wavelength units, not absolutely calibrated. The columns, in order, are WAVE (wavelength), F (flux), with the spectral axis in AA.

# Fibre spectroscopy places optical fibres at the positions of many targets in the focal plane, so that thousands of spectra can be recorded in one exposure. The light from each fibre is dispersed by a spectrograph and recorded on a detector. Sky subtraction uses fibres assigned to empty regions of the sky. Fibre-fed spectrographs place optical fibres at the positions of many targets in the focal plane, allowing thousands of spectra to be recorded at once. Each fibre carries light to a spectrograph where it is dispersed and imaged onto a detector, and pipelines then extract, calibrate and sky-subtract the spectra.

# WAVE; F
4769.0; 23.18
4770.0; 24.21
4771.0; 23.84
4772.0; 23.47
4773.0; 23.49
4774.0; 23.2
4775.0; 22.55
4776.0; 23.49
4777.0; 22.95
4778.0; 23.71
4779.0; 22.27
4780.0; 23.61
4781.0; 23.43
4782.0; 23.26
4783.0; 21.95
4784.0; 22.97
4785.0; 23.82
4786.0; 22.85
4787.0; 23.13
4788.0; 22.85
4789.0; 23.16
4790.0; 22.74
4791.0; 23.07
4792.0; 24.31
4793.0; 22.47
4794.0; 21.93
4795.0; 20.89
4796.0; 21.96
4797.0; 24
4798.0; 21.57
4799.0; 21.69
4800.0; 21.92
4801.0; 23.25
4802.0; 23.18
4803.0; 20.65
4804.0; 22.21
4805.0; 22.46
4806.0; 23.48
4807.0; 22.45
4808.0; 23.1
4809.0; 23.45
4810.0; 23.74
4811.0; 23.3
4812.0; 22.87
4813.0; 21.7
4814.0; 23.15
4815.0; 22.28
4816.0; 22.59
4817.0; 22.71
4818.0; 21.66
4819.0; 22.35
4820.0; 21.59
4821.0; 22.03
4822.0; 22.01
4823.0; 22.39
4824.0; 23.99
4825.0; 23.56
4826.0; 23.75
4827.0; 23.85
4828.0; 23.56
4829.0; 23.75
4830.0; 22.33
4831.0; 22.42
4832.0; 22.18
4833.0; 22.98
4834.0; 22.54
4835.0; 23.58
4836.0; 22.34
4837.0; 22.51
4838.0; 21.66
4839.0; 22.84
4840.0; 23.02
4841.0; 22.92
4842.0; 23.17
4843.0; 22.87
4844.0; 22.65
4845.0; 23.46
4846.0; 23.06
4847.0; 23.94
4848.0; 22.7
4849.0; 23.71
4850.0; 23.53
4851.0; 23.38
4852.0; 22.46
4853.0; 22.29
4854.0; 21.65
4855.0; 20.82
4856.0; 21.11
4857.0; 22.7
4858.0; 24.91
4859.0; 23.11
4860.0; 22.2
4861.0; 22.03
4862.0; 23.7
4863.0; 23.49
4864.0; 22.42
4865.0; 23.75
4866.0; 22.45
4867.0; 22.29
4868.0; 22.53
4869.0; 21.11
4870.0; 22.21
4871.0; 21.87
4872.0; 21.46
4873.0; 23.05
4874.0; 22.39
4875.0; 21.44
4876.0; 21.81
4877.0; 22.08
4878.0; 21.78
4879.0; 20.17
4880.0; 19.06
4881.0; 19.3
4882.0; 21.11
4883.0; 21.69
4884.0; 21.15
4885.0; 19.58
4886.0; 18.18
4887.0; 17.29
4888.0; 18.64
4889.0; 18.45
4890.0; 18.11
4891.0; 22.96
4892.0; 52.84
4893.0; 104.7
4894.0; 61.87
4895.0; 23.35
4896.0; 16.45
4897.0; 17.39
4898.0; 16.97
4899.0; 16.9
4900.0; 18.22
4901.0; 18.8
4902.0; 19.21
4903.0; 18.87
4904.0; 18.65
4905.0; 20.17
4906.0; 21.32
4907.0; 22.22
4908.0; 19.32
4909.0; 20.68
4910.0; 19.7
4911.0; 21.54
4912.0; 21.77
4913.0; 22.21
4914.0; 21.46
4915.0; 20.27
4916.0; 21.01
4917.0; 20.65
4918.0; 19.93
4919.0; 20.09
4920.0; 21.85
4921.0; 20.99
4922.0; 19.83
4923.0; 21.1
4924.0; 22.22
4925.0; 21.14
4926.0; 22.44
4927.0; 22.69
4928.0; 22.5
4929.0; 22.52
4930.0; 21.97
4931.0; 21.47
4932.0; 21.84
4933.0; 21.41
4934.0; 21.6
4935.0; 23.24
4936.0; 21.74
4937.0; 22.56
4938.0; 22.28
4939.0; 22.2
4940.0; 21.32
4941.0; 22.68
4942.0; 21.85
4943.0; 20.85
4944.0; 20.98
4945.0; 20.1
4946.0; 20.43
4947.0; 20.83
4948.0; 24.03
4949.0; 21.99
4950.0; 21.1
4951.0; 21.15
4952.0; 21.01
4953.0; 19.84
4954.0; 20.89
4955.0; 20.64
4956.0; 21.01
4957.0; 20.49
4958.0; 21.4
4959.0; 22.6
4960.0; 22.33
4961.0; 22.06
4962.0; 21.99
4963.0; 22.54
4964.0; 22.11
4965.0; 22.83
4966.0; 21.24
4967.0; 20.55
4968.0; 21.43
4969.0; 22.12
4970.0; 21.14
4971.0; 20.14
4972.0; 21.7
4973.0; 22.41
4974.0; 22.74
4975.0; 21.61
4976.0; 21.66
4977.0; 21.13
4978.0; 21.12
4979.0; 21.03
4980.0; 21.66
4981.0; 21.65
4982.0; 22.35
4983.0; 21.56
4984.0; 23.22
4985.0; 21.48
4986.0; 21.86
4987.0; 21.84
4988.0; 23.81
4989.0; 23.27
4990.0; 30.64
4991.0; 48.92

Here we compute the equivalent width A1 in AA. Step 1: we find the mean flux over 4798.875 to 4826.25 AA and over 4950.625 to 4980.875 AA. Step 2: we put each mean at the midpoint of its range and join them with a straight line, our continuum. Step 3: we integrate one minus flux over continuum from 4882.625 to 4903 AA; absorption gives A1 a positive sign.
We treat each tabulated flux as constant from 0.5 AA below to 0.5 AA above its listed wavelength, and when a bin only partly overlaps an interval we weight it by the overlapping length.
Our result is -4.6 AA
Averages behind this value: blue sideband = 22.6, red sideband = 21.5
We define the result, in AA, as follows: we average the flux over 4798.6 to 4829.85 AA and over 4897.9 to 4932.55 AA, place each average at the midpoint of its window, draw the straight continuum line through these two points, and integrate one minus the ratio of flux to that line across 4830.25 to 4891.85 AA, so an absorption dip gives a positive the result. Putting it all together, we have -1.0 AA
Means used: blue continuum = 22.7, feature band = 22.1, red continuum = 20.7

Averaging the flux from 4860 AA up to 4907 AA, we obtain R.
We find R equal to 23.9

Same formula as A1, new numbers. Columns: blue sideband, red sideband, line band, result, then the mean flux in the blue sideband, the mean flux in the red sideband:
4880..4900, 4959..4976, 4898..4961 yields 8.6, 27.3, 21.8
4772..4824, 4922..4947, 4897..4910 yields 1.6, 22.7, 21.7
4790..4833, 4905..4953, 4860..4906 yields -4.4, 22.7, 21.4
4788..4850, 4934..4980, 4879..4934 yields -3.0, 22.8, 21.6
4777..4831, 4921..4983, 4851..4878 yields -0.1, 22.8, 21.6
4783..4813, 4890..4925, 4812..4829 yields 0.3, 22.7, 24.7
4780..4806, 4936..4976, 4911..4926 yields 0.5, 22.7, 21.6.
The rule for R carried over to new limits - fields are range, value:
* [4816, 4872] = 22.7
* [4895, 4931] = 20.4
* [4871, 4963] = 22.6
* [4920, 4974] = 21.6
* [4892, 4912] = 26.7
